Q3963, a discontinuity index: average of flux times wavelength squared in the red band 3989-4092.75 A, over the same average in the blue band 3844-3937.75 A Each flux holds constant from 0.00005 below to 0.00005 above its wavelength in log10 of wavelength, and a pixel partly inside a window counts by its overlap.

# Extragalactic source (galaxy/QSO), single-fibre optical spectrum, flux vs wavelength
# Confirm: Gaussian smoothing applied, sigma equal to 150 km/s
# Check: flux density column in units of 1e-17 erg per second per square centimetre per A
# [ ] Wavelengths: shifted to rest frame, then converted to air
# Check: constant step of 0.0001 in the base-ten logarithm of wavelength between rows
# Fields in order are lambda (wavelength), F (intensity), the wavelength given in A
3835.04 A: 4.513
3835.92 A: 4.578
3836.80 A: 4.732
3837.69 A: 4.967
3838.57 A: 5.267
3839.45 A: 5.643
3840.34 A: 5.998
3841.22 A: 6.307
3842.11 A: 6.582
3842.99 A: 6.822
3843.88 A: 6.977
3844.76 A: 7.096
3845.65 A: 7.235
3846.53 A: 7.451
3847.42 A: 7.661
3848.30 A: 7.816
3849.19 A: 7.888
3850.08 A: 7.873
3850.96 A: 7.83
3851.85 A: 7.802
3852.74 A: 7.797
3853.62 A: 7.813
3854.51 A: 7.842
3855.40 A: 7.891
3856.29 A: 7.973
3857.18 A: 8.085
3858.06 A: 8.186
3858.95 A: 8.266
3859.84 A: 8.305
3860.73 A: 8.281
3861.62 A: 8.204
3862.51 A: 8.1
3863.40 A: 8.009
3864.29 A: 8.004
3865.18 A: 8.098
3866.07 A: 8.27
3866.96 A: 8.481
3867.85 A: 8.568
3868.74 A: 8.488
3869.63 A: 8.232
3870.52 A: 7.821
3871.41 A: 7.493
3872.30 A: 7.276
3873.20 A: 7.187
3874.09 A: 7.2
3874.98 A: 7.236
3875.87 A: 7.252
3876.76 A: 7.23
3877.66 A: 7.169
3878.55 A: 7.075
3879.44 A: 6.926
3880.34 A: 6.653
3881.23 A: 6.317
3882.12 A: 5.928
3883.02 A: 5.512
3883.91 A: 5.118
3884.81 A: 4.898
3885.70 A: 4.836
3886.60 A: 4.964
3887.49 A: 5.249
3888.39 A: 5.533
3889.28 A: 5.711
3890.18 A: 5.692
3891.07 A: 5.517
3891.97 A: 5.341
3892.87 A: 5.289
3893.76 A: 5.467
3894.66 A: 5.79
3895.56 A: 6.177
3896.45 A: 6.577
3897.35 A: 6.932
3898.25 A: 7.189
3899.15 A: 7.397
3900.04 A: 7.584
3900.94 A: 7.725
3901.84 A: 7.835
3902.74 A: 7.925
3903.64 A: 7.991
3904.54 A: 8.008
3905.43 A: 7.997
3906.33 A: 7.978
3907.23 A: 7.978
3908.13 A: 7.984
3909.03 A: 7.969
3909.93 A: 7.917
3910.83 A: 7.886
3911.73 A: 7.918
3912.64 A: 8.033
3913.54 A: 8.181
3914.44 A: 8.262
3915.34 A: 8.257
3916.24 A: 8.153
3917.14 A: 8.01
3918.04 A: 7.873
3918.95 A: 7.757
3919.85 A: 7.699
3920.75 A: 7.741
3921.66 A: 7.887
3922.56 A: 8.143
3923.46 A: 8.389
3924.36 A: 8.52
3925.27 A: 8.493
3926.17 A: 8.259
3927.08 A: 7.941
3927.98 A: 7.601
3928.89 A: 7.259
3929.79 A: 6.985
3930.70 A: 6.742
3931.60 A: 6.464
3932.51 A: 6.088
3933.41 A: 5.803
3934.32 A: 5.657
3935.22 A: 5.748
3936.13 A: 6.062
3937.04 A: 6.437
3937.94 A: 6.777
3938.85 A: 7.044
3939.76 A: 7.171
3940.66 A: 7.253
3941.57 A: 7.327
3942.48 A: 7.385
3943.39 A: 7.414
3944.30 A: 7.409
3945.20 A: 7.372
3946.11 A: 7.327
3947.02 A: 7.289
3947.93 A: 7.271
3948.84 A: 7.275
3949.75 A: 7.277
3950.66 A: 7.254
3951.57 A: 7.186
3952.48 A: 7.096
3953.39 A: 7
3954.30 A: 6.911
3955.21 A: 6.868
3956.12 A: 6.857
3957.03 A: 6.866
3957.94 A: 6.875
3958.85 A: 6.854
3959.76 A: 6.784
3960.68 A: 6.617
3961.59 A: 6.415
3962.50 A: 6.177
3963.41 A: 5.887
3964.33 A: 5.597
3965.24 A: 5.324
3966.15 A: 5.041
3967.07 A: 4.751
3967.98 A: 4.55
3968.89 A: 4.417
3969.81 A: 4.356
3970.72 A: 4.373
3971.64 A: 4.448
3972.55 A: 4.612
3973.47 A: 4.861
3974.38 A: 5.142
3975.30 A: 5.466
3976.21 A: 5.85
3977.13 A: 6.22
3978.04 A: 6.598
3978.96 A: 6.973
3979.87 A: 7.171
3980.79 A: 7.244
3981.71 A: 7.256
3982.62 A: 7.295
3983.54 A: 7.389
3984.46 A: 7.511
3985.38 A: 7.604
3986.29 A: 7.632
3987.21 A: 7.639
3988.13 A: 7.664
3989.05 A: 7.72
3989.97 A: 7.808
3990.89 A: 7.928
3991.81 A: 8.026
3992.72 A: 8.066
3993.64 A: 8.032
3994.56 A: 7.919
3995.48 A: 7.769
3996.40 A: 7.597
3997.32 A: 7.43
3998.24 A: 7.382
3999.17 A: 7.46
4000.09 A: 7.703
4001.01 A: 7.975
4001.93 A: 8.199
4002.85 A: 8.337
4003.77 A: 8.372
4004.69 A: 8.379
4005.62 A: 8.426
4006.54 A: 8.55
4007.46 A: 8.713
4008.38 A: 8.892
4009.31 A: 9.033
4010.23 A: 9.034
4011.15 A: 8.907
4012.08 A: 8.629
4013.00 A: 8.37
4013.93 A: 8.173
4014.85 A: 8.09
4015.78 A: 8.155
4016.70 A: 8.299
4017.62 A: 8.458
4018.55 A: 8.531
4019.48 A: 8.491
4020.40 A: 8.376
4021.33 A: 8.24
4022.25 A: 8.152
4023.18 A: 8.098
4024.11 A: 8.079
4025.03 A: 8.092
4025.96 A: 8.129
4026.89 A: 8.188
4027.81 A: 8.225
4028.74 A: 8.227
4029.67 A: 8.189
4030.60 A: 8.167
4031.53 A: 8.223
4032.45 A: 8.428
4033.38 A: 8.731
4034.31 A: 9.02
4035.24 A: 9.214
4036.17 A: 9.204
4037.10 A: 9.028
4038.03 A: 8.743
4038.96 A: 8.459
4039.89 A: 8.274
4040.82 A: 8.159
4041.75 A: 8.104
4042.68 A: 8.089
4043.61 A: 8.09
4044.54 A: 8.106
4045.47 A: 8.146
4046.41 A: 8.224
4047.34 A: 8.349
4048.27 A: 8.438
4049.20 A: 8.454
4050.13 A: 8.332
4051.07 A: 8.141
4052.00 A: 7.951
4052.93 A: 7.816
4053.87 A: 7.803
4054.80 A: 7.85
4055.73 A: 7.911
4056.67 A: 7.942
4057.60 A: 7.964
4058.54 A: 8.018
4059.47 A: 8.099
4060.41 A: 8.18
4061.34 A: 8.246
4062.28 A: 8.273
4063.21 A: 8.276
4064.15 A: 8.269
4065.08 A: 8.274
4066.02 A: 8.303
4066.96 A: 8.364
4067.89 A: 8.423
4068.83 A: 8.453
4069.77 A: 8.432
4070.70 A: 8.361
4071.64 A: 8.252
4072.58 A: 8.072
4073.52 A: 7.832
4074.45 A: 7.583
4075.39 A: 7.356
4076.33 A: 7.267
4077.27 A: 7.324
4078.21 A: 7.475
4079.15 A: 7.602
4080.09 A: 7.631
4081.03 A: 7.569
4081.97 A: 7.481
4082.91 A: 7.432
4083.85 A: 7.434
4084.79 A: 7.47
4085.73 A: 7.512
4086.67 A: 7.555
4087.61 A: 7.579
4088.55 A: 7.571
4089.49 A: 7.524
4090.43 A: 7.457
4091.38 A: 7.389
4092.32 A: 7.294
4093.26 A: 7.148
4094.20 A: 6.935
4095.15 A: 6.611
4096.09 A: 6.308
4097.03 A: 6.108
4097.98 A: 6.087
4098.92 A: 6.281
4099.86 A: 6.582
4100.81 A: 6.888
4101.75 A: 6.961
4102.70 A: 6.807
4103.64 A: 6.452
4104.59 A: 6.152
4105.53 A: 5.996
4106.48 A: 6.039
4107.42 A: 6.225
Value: 1.2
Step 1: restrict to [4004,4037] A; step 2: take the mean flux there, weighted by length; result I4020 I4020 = 8.47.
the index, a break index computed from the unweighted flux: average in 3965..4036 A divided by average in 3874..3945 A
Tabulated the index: 1.07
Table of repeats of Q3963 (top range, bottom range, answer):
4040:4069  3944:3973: 1.37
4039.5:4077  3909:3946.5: 1.16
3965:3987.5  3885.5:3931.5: 0.85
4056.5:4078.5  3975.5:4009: 1.09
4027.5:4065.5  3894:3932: 1.15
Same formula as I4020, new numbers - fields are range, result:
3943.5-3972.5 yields 6.3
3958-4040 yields 7.48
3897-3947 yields 7.51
